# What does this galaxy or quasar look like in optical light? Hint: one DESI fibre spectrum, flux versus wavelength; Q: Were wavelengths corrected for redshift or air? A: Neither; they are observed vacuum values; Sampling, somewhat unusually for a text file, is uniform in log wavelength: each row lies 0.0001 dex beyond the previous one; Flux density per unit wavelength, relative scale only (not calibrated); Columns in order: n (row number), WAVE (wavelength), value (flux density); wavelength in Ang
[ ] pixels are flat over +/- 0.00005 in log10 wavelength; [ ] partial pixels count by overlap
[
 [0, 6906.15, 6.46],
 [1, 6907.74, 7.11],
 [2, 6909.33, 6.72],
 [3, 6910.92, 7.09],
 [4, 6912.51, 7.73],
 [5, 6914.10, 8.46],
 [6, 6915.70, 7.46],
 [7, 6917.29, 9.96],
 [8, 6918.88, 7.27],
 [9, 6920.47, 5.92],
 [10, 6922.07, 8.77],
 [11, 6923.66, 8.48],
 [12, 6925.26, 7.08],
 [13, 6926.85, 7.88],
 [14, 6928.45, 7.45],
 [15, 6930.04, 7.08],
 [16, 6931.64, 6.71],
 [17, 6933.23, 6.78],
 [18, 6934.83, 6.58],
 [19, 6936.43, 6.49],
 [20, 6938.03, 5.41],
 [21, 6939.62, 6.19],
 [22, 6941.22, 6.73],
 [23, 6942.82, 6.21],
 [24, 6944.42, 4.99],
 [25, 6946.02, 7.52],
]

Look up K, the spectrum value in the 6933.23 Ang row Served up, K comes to 6.78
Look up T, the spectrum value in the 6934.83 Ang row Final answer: 6.58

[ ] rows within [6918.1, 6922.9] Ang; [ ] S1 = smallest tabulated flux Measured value 5.92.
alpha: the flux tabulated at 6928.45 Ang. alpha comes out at 7.45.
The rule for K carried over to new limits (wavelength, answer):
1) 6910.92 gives 7.09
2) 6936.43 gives 6.49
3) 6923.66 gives 8.48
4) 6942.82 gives 6.21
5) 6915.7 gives 7.46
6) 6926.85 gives 7.88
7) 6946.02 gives 7.52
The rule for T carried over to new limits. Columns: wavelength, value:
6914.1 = 8.46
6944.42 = 4.99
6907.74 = 7.11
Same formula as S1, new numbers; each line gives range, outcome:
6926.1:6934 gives 6.71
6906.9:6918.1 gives 6.72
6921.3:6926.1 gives 7.08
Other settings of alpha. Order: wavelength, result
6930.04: 7.08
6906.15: 6.46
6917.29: 9.96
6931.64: 6.71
